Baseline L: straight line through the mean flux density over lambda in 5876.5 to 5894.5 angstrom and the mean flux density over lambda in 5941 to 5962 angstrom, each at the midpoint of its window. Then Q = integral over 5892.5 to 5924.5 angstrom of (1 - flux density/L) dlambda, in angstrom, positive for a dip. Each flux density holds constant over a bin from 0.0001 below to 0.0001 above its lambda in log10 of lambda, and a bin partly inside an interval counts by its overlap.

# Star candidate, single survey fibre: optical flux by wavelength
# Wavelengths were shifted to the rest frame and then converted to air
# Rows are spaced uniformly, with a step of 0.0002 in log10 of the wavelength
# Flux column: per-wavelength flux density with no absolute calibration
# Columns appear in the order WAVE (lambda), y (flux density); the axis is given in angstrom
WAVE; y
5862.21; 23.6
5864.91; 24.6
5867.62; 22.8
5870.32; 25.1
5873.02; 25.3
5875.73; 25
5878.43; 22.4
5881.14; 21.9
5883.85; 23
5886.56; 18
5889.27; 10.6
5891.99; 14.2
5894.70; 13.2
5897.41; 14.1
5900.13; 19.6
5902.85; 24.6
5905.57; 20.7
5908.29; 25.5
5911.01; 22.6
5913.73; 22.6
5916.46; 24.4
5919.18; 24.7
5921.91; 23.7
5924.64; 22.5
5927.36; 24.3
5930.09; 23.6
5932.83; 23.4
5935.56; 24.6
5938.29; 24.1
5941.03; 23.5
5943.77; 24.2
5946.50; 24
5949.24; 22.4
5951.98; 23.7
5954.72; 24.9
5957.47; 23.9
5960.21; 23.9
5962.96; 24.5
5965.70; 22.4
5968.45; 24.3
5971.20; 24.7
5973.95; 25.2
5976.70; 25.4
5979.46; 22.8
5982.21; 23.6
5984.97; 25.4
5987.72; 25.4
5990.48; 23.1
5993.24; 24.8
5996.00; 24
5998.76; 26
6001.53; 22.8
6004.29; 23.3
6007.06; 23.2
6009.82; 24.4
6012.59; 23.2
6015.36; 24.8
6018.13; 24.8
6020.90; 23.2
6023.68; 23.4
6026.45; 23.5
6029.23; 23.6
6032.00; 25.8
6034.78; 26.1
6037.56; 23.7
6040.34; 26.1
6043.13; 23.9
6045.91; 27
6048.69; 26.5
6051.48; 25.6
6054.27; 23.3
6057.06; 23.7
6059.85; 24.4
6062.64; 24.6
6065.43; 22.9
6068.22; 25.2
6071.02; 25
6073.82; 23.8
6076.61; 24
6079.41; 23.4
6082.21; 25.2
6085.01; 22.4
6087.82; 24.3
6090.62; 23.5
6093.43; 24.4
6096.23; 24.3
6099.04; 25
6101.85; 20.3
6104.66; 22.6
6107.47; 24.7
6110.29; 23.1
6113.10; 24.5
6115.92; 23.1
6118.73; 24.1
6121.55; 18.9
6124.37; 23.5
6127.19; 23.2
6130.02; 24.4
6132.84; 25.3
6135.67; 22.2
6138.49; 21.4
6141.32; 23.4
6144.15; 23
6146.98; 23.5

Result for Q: -1.6 angstrom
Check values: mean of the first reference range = 18.2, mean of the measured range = 21.3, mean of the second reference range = 23.8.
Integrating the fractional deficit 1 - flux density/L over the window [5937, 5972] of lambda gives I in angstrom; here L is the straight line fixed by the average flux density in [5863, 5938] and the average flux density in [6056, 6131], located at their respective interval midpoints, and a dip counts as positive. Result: -2.5 angstrom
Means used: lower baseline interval 21.8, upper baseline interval 23.6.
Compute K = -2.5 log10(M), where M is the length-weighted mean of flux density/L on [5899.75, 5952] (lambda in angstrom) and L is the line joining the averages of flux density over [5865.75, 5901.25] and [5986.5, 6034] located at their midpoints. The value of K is -0.11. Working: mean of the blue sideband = 19.7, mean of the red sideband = 24.1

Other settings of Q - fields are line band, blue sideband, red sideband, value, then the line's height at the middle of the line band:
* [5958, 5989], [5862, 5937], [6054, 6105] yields -2.3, 22.6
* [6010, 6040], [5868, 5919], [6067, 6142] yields -2.4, 22.5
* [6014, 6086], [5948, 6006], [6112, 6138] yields -2.5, 23.6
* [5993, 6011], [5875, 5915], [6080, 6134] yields -2.0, 21.7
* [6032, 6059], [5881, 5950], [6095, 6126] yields -3.0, 22.6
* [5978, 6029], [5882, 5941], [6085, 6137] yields -4.1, 22.2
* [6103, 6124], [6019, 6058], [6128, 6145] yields 0.6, 23.6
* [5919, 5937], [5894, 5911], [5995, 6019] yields -2.3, 21.1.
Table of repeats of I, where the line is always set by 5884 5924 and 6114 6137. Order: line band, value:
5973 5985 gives -1.86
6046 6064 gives -2.21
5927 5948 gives -3.52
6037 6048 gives -1.71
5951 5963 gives -1.95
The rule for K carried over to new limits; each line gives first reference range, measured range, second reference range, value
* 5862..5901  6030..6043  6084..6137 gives -0.13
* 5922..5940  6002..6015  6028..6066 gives 0.04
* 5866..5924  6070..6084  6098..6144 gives -0.07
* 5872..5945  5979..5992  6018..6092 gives -0.05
